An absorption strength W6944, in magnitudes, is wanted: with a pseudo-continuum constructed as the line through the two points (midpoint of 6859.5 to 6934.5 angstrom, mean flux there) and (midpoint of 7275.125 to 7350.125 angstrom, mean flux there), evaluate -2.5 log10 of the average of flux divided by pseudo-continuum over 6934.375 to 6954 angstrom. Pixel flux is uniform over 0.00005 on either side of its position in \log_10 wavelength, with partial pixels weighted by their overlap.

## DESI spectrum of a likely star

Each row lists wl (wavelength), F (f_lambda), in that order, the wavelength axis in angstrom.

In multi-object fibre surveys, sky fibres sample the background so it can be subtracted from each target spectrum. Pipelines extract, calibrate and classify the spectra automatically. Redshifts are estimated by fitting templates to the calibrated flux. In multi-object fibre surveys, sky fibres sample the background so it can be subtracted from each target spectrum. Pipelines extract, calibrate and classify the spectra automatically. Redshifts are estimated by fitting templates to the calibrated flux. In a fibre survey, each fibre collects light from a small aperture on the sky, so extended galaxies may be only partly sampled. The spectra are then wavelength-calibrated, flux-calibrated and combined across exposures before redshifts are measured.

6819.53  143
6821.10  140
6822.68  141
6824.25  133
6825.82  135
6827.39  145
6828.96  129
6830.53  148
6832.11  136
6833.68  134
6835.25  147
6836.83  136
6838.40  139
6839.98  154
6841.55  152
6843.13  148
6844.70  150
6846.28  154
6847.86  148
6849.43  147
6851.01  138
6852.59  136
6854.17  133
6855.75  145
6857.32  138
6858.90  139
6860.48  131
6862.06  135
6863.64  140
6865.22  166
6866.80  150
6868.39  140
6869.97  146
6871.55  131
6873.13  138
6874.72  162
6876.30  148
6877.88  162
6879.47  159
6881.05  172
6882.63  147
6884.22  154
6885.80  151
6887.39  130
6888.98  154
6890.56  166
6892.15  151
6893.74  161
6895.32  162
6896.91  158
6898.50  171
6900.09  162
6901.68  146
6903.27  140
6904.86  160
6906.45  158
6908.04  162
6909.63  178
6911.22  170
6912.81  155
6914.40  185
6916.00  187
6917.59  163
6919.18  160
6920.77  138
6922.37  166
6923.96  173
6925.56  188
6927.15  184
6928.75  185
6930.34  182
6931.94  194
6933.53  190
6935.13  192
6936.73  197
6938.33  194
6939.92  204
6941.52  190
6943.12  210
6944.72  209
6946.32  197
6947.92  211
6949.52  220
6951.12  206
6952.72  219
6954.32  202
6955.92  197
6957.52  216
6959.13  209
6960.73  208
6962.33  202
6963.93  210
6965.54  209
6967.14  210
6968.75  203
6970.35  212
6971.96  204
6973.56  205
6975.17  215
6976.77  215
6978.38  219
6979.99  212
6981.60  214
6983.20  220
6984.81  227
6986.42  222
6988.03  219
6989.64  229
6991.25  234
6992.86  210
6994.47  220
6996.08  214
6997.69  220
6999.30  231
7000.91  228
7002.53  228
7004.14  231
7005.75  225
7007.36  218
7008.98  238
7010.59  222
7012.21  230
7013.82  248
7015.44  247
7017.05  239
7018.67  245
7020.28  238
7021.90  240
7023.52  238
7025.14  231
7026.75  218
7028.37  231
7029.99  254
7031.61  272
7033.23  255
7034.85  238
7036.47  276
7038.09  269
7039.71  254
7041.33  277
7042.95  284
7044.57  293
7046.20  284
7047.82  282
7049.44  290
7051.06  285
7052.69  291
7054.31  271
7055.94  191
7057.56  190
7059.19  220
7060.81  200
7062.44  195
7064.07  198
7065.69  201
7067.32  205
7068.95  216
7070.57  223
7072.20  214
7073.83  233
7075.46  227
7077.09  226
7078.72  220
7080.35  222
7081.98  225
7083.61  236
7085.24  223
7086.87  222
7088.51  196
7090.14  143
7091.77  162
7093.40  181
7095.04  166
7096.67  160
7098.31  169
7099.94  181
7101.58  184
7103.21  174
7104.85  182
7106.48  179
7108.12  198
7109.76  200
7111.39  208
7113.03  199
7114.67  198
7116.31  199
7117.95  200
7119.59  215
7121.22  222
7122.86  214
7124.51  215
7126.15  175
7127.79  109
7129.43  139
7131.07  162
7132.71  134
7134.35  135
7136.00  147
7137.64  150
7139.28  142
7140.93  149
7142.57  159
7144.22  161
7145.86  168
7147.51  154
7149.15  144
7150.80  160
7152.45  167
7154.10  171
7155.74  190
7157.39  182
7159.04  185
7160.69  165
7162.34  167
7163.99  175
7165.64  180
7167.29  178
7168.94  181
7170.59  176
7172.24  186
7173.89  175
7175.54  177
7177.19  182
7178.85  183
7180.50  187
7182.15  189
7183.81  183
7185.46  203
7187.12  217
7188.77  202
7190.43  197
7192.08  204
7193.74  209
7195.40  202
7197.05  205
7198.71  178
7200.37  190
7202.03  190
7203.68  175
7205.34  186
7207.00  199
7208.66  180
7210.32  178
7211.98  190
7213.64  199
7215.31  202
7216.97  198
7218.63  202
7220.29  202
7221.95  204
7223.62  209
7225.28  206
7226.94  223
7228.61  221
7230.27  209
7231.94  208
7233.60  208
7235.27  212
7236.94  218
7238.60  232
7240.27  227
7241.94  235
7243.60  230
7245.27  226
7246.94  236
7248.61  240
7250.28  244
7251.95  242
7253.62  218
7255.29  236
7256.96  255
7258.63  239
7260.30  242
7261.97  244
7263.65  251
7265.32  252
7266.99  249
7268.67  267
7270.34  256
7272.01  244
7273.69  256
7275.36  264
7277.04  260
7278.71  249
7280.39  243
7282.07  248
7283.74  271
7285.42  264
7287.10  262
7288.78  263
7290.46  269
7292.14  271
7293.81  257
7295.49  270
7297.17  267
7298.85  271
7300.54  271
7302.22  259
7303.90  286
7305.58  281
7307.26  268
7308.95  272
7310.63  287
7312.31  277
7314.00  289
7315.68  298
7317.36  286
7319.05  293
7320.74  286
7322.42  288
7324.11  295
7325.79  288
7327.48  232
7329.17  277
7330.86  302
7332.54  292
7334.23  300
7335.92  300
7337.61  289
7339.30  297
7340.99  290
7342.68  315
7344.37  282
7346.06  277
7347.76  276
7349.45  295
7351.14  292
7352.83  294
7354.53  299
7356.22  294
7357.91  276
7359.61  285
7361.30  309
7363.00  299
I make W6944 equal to -0.18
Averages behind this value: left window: 160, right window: 277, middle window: 204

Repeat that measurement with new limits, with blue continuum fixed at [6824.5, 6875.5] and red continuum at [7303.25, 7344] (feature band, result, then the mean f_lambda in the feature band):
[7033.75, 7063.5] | -0.25 mag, 254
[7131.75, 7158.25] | 0.43 mag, 157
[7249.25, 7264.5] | 0.11 mag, 241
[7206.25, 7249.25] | 0.22 mag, 211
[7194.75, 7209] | 0.30 mag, 190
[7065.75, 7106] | 0.08 mag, 199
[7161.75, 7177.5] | 0.33 mag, 178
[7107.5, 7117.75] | 0.12 mag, 200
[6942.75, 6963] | -0.19 mag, 208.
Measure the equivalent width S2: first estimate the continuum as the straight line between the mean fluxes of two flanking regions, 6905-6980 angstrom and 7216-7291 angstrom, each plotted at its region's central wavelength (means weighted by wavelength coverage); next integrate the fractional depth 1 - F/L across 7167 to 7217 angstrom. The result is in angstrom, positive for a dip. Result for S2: 8.2 angstrom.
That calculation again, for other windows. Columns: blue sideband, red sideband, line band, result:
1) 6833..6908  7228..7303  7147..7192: 8.49 angstrom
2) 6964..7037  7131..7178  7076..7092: -1.26 angstrom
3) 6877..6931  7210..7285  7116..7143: 5.08 angstrom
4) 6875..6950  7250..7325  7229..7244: 1.89 angstrom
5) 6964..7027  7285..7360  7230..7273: 5.36 angstrom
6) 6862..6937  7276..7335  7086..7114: 4.45 angstrom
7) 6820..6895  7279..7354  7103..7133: 4.71 angstrom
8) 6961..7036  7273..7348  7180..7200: 4.59 angstrom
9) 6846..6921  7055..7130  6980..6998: -4.66 angstrom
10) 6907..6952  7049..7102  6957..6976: -1.66 angstrom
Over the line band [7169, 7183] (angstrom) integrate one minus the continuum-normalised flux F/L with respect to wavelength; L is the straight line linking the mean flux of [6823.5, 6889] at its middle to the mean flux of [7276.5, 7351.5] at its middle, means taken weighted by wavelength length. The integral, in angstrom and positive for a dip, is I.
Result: 3.3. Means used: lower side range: 145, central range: 182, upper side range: 278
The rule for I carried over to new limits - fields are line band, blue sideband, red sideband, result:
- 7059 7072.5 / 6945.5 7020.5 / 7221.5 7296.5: 1.1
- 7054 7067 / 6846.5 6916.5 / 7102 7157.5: -3.0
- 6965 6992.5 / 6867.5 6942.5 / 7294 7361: -4.4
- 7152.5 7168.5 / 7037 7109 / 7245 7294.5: 3.9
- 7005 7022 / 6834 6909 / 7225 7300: -4.8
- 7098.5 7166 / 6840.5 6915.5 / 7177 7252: 6.4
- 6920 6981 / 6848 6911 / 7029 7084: -4.2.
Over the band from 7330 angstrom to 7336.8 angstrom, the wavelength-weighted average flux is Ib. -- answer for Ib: 299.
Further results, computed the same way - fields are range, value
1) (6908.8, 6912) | 174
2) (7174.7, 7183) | 184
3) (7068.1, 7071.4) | 220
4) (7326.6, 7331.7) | 270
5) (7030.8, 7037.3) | 260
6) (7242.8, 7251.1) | 235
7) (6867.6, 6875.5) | 143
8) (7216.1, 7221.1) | 201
